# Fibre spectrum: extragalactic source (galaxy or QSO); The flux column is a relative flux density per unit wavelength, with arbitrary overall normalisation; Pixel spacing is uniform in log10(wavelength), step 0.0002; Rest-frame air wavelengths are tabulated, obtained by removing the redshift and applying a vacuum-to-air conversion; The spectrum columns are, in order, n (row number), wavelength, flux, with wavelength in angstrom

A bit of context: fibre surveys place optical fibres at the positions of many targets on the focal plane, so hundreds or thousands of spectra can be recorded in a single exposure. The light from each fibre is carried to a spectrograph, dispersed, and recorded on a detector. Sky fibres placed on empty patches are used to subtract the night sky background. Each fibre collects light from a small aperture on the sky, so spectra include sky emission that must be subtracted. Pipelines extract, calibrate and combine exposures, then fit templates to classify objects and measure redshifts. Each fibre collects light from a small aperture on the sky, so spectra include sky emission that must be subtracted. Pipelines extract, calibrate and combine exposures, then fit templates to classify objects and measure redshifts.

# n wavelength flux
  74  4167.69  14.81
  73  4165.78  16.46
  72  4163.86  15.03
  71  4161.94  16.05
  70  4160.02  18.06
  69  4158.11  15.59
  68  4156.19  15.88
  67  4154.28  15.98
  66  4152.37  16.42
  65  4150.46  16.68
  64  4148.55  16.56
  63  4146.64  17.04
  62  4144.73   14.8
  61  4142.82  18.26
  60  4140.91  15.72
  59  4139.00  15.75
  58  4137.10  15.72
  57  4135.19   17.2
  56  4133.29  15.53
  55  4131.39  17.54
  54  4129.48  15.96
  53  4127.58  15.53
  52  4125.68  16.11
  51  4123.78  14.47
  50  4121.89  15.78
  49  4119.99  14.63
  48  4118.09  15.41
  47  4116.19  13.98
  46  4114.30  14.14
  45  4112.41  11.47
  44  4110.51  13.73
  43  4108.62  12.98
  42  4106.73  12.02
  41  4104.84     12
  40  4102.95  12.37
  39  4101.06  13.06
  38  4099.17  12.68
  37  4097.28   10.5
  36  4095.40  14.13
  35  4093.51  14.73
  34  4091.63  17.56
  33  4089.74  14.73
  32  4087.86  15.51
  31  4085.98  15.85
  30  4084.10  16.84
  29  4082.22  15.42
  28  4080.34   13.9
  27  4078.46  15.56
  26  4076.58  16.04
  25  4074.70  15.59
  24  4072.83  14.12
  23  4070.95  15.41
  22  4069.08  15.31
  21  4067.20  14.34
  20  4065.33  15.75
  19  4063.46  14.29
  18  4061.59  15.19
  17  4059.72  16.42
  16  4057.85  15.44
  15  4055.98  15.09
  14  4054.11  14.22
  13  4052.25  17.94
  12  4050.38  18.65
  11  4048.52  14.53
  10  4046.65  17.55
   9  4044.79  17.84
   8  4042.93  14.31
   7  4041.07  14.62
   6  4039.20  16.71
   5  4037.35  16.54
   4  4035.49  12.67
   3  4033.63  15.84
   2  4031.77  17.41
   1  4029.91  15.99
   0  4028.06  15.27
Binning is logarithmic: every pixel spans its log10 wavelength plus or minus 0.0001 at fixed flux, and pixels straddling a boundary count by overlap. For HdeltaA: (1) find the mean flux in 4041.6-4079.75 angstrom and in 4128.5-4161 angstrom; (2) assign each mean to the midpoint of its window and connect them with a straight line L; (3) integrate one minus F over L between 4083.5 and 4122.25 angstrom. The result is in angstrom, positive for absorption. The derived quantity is 5.0 angstrom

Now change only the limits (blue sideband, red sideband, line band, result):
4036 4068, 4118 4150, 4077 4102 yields 1.9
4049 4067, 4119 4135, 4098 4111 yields 2.6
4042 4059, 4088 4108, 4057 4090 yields -1.1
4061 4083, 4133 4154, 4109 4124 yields 1.6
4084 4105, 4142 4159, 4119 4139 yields -0.4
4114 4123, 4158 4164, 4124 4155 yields -1.3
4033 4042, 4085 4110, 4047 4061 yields -1.2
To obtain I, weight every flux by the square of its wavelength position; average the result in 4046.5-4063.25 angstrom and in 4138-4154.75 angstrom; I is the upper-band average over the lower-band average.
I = 1.07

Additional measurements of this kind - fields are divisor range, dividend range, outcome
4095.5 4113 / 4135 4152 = 1.34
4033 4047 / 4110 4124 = 0.94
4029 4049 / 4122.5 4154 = 1.07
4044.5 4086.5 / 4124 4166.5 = 1.08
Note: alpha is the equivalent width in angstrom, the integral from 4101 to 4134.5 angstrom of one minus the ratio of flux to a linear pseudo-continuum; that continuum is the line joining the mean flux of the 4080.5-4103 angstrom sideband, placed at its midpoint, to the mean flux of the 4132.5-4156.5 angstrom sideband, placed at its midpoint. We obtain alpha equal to 2.4 angstrom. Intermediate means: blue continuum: 14.5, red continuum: 16.3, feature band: 14.3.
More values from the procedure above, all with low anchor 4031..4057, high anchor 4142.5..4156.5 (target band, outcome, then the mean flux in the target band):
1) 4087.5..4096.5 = 0.52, 15.2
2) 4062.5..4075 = 0.89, 14.9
